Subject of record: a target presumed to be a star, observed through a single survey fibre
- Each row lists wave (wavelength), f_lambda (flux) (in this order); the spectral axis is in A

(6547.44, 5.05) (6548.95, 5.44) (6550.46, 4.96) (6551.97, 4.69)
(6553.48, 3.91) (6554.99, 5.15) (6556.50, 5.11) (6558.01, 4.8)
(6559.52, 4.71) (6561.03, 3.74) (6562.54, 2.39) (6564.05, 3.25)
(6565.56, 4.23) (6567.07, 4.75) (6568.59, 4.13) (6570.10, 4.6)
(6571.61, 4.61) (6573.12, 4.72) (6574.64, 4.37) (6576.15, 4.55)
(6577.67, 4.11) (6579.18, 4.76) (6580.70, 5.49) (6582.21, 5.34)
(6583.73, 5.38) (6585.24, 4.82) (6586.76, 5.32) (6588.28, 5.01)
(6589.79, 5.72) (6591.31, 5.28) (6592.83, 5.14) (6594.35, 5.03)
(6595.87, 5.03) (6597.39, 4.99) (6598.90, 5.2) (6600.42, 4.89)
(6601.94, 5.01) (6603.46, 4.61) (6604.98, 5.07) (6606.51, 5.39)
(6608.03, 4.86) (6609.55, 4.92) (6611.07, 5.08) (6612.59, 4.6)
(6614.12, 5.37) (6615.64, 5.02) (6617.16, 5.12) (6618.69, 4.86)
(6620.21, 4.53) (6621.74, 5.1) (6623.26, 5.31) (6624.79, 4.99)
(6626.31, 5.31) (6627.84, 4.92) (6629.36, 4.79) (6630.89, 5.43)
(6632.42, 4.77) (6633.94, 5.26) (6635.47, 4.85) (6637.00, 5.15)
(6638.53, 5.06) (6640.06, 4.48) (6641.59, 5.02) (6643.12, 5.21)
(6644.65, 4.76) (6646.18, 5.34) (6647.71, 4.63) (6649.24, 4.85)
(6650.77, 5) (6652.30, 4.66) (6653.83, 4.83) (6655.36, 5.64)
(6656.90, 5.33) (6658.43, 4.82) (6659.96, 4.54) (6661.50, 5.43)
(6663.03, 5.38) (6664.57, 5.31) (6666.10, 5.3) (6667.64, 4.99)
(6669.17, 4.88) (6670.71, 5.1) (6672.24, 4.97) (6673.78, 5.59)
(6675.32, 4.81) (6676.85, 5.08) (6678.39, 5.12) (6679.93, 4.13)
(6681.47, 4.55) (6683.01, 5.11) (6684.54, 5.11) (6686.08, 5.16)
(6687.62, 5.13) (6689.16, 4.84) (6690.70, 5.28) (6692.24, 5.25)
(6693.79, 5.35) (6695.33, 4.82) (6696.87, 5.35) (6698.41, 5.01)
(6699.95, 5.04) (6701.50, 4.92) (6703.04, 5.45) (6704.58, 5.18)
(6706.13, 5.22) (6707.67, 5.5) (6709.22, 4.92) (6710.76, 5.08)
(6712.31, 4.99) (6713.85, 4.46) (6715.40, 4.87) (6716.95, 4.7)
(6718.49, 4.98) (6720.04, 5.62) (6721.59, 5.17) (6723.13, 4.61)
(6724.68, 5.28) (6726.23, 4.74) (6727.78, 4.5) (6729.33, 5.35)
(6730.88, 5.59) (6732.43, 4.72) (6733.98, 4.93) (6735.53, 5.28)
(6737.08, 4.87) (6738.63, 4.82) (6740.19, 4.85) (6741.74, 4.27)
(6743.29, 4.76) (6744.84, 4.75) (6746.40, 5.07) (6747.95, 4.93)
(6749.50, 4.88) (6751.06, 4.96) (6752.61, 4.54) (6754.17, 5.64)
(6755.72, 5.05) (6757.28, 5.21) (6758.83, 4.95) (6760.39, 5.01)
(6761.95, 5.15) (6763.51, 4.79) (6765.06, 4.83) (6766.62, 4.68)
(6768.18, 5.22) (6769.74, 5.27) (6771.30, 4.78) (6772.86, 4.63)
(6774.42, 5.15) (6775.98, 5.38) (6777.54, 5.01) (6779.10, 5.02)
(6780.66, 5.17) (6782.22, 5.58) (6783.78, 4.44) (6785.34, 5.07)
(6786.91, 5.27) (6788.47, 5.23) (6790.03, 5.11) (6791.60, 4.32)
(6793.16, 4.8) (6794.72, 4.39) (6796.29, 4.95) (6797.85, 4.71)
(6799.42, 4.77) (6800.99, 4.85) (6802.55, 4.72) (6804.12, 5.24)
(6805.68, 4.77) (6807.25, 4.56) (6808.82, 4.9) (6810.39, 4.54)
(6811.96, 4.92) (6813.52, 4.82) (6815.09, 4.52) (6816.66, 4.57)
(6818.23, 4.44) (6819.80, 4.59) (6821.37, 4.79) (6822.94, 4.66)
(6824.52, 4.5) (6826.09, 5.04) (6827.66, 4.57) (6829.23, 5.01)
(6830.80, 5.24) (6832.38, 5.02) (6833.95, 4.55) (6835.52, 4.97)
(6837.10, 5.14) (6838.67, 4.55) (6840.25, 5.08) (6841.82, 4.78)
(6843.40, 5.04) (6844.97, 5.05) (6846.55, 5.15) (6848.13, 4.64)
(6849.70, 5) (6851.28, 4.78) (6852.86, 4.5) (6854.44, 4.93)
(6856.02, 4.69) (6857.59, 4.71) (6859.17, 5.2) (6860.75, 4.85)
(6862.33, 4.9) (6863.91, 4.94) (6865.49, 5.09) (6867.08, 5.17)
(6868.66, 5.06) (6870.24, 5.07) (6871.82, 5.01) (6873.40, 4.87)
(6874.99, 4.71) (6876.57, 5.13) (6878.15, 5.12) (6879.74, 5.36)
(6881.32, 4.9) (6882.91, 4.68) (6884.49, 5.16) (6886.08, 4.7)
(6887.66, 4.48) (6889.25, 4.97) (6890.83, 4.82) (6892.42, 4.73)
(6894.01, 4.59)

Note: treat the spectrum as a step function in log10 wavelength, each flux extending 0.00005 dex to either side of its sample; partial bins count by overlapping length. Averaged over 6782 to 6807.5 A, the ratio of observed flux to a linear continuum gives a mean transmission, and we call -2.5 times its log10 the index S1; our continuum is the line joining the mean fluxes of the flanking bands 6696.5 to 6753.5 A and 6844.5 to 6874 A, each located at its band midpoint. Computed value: 0.02 mag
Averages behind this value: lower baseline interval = 4.98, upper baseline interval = 4.93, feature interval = 4.86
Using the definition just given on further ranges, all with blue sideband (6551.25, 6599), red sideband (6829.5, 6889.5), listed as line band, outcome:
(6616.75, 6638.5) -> -0.065 mag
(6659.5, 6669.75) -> -0.082 mag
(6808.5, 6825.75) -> 0.052 mag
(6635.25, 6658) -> -0.053 mag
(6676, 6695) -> -0.049 mag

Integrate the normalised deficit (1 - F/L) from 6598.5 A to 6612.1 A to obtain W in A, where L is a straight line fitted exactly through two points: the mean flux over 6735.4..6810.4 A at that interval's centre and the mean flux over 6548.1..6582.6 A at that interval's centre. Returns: -1.2 A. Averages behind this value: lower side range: 4.51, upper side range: 4.92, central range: 4.99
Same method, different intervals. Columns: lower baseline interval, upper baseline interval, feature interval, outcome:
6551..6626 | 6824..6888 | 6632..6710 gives -3.44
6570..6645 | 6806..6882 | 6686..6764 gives -1.37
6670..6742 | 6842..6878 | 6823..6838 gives 0.21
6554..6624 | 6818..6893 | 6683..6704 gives -1.26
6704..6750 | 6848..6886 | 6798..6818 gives 0.78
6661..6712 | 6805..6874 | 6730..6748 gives 0.39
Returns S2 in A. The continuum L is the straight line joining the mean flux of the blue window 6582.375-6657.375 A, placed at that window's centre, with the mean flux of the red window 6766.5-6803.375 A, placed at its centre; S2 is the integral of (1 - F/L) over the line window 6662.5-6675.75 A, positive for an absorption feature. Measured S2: -0.4 A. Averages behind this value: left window 5.04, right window 4.94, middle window 5.15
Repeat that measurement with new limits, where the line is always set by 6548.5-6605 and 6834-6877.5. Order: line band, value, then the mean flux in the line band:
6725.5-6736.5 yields -0.4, 5.01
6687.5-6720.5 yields -1.8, 5.08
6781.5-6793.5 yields -0.3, 4.98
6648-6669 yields -1.2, 5.07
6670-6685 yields -0.5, 4.96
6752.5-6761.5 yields -0.5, 5.11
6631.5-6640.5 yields -0.3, 4.95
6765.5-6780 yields -0.4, 5.01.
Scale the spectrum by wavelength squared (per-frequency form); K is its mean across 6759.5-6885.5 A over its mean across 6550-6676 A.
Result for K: 1.06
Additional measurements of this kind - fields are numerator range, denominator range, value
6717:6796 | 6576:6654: 1.04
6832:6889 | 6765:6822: 1.03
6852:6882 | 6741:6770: 1.04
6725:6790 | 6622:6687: 1.02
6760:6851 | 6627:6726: 1.01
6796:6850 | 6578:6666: 1.01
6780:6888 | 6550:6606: 1.11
